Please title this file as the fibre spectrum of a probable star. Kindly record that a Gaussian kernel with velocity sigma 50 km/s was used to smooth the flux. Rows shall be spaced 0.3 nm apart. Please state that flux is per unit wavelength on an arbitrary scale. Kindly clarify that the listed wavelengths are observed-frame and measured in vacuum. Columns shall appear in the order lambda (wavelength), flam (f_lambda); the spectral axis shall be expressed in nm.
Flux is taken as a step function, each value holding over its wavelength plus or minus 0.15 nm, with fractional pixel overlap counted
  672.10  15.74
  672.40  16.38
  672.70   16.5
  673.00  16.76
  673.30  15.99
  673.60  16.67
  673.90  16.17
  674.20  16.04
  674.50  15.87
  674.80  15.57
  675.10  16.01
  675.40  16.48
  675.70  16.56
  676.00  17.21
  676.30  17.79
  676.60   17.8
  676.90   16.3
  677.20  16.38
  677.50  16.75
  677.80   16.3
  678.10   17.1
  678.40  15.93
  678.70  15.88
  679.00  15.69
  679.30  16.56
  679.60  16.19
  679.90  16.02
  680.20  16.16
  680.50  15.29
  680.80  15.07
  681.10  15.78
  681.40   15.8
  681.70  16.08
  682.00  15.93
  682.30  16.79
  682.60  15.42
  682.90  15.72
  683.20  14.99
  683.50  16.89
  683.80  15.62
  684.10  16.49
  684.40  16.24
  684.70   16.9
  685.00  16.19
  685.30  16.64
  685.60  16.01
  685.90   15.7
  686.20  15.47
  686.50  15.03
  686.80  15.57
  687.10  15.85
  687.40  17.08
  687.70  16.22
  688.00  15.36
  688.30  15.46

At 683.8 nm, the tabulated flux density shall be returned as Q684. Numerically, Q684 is 15.62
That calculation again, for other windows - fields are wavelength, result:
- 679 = 15.69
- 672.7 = 16.5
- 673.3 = 15.99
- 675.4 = 16.48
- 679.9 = 16.02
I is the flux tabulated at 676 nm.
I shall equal 17.21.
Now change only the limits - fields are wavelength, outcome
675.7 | 16.56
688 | 15.36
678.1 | 17.1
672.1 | 15.74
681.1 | 15.78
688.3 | 15.46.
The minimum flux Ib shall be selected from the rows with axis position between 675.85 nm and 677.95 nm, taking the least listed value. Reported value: 16.3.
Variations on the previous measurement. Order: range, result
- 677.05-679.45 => 15.69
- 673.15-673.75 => 15.99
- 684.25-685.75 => 16.01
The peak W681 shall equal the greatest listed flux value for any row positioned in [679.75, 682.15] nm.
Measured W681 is 16.16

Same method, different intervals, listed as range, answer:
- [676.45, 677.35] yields 17.8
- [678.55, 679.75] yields 16.56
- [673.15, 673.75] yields 16.67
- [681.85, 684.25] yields 16.89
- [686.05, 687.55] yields 17.08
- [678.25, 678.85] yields 15.93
